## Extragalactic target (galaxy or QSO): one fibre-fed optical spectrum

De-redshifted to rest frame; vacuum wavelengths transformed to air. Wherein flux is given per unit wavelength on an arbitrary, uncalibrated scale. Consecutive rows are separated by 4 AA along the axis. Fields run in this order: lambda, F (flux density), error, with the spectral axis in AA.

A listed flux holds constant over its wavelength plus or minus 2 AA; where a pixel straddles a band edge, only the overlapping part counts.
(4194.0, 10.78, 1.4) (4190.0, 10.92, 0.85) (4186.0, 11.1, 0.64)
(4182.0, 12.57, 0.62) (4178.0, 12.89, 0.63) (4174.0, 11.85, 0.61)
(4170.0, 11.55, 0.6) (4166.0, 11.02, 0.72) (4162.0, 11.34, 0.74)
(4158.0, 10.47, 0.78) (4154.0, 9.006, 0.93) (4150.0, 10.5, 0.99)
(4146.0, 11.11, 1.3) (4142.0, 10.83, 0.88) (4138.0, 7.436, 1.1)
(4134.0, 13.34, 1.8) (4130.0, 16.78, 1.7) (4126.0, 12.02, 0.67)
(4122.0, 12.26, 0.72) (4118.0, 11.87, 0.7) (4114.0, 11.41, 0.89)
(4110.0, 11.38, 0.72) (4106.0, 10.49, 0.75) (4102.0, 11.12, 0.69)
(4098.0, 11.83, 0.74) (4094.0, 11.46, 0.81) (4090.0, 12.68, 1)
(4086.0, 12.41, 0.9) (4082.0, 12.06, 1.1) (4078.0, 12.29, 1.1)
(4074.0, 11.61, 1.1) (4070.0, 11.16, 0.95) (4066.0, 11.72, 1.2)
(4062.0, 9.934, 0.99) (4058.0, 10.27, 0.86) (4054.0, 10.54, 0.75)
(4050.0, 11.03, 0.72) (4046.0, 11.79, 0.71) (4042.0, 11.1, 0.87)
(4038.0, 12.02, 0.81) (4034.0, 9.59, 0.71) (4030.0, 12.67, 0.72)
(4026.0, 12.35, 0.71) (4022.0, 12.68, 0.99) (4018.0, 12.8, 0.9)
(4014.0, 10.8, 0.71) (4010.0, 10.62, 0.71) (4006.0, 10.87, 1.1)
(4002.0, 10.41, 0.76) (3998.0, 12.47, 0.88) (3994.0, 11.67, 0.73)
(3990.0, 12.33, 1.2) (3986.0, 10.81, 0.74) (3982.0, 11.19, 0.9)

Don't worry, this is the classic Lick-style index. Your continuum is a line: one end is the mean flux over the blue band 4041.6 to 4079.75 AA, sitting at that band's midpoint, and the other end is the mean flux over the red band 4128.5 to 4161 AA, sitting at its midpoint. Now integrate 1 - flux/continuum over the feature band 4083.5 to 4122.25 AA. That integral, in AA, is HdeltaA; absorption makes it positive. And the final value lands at -1.9 AA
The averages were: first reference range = 11.1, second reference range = 11.1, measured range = 11.7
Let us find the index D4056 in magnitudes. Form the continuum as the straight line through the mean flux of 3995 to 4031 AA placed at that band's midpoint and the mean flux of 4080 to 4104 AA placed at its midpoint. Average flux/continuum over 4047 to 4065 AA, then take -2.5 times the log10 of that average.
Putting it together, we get 0.12 mag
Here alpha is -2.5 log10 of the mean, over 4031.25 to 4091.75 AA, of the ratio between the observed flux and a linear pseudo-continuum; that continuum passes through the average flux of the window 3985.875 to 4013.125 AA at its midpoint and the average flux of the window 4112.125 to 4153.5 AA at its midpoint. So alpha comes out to 0.01 mag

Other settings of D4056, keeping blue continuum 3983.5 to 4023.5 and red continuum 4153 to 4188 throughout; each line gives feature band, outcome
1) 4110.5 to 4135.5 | -0.13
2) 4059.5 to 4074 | 0.04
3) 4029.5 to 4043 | 0.03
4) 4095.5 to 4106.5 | 0.02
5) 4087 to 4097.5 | -0.06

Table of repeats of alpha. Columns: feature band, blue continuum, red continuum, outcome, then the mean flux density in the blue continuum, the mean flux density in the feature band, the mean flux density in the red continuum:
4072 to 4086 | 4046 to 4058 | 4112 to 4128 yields -0.07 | 10.9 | 12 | 11.9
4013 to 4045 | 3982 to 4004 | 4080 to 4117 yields -0.02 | 11.5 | 11.8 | 11.7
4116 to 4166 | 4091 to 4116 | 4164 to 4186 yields 0.02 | 11.3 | 11.4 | 11.9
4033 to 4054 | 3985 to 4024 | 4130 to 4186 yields 0.04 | 11.6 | 11.1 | 11.3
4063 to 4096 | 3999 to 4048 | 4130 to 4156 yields -0.06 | 11.5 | 11.9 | 10.9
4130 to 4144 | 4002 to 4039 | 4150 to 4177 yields -0.04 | 11.5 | 11.4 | 10.9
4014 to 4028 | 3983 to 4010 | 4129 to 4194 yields -0.09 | 11.4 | 12.4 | 11.3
